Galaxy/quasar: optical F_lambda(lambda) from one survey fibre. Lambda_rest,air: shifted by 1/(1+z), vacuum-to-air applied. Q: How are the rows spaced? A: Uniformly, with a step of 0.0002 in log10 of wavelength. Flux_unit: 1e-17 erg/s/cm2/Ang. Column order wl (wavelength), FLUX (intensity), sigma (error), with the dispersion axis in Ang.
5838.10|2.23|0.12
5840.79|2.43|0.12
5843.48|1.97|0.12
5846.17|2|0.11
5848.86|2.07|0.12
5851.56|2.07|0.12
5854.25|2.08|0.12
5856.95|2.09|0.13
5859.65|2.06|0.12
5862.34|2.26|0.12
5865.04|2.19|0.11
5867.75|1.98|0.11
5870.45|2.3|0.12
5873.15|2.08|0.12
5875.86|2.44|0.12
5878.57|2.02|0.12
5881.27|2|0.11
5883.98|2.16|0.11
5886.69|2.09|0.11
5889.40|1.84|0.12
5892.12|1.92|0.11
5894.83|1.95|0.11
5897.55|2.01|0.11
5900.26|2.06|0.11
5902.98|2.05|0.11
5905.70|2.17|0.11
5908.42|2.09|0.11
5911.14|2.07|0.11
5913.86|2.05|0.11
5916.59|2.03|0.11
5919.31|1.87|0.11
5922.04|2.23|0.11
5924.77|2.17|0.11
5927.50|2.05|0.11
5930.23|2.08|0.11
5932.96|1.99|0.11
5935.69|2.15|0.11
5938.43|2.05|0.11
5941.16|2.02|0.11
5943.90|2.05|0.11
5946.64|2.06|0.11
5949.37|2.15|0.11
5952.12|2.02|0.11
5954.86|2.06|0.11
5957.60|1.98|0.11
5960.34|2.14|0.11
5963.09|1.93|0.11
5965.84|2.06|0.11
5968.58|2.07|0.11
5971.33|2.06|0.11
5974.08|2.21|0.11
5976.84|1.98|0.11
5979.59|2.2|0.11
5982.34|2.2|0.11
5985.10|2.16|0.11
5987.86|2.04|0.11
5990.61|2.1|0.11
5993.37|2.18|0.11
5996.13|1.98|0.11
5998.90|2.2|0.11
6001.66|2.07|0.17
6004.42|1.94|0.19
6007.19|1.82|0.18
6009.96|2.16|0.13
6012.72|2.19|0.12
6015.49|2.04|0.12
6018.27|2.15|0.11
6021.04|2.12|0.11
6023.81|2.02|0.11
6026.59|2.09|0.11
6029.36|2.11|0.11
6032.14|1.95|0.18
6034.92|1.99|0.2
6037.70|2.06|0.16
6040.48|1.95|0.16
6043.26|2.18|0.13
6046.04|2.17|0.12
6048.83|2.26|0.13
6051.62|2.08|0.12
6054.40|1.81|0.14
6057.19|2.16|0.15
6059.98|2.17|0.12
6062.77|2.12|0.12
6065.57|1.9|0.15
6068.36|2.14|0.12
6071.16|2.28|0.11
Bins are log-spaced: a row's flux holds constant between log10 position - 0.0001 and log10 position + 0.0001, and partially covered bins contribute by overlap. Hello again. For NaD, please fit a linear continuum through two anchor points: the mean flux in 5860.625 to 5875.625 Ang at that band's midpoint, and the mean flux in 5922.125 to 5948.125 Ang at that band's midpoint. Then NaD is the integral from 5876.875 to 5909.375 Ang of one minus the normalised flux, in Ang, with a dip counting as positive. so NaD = 1.6 Ang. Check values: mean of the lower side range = 2.18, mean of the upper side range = 2.08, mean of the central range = 2.03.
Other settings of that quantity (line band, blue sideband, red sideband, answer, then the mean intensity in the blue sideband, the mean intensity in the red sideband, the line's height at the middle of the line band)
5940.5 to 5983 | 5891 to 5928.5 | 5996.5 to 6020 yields -0.3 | 2.05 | 2.07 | 2.06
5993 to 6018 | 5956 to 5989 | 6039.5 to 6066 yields 0.3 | 2.09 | 2.09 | 2.09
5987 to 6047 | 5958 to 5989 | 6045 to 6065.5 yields 0.7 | 2.09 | 2.09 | 2.09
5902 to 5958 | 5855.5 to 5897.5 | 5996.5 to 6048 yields 0.4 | 2.09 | 2.07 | 2.08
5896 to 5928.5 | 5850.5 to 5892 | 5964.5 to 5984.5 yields 0.6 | 2.11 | 2.11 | 2.11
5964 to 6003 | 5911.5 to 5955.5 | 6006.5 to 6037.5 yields -0.8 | 2.06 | 2.06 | 2.06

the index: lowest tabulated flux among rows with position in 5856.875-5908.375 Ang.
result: 1.84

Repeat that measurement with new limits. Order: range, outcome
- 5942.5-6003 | 1.93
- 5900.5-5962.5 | 1.87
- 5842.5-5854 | 1.97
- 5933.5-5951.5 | 2.02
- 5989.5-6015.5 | 1.82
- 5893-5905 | 1.95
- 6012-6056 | 1.81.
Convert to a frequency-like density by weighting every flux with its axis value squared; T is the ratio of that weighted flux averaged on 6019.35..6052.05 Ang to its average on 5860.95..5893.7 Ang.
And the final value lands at 1.04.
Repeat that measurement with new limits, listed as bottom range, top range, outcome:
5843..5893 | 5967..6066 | 1.05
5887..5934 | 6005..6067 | 1.06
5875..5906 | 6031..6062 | 1.07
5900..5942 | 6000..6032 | 1.03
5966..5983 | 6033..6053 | 1.01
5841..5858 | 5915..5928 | 1.02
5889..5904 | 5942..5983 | 1.07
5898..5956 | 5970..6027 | 1.03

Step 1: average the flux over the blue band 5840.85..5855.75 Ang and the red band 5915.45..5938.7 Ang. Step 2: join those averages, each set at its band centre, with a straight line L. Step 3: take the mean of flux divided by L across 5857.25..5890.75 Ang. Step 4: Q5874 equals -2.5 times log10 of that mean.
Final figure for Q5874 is -0.02 mag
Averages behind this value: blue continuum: 2.07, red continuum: 2.07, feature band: 2.12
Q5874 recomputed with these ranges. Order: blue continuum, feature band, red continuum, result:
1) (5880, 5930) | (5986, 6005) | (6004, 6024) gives -0.01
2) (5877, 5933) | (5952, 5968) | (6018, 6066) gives 0.01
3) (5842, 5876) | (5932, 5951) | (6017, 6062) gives 0.02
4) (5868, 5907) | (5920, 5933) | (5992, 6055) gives -0.02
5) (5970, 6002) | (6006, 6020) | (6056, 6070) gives 0.02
